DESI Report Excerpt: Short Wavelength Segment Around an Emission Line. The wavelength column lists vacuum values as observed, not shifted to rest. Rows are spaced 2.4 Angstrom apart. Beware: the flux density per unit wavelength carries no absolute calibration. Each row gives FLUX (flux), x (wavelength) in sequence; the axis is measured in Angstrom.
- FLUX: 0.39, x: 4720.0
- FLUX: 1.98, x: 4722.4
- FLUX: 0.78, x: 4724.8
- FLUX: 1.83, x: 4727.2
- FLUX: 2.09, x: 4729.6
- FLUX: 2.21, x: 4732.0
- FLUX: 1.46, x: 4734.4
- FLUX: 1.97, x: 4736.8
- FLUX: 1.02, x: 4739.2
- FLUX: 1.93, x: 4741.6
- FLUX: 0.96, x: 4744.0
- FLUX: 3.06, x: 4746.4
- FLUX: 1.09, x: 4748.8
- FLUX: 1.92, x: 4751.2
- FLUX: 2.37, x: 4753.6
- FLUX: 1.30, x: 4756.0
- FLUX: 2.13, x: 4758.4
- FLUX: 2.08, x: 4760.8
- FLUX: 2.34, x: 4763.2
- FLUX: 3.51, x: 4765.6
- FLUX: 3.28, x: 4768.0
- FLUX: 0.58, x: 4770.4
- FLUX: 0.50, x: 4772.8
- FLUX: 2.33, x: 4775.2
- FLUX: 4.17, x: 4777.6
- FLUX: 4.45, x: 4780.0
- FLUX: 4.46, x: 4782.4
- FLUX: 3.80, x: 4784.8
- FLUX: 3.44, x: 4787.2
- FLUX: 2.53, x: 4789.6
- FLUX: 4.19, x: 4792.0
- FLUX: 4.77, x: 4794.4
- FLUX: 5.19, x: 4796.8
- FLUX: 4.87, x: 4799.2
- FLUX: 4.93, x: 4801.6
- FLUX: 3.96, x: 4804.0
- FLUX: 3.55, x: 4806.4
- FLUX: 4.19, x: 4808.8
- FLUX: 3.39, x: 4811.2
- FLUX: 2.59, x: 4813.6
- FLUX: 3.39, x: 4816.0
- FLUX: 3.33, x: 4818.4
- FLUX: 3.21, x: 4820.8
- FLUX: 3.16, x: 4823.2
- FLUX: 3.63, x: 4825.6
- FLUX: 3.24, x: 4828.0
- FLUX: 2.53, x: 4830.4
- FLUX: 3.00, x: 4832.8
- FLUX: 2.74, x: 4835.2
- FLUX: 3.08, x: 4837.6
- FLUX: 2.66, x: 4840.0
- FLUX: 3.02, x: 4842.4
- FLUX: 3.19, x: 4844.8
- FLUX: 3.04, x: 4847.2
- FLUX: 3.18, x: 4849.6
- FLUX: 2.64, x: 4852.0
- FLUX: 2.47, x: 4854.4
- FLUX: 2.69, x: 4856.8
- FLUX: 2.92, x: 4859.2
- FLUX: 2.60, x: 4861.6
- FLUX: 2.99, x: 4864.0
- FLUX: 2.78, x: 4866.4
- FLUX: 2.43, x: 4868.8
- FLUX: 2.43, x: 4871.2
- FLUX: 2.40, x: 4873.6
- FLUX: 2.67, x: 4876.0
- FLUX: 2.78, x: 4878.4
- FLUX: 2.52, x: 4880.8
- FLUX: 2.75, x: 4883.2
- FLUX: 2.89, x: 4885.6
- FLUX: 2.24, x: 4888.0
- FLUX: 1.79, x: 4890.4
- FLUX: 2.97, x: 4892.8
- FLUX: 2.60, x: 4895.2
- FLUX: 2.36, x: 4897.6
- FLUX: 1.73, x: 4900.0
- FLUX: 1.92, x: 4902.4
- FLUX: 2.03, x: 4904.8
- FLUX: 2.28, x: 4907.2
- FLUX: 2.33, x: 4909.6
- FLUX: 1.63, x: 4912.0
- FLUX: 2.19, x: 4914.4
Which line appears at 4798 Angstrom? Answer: Ly-alpha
